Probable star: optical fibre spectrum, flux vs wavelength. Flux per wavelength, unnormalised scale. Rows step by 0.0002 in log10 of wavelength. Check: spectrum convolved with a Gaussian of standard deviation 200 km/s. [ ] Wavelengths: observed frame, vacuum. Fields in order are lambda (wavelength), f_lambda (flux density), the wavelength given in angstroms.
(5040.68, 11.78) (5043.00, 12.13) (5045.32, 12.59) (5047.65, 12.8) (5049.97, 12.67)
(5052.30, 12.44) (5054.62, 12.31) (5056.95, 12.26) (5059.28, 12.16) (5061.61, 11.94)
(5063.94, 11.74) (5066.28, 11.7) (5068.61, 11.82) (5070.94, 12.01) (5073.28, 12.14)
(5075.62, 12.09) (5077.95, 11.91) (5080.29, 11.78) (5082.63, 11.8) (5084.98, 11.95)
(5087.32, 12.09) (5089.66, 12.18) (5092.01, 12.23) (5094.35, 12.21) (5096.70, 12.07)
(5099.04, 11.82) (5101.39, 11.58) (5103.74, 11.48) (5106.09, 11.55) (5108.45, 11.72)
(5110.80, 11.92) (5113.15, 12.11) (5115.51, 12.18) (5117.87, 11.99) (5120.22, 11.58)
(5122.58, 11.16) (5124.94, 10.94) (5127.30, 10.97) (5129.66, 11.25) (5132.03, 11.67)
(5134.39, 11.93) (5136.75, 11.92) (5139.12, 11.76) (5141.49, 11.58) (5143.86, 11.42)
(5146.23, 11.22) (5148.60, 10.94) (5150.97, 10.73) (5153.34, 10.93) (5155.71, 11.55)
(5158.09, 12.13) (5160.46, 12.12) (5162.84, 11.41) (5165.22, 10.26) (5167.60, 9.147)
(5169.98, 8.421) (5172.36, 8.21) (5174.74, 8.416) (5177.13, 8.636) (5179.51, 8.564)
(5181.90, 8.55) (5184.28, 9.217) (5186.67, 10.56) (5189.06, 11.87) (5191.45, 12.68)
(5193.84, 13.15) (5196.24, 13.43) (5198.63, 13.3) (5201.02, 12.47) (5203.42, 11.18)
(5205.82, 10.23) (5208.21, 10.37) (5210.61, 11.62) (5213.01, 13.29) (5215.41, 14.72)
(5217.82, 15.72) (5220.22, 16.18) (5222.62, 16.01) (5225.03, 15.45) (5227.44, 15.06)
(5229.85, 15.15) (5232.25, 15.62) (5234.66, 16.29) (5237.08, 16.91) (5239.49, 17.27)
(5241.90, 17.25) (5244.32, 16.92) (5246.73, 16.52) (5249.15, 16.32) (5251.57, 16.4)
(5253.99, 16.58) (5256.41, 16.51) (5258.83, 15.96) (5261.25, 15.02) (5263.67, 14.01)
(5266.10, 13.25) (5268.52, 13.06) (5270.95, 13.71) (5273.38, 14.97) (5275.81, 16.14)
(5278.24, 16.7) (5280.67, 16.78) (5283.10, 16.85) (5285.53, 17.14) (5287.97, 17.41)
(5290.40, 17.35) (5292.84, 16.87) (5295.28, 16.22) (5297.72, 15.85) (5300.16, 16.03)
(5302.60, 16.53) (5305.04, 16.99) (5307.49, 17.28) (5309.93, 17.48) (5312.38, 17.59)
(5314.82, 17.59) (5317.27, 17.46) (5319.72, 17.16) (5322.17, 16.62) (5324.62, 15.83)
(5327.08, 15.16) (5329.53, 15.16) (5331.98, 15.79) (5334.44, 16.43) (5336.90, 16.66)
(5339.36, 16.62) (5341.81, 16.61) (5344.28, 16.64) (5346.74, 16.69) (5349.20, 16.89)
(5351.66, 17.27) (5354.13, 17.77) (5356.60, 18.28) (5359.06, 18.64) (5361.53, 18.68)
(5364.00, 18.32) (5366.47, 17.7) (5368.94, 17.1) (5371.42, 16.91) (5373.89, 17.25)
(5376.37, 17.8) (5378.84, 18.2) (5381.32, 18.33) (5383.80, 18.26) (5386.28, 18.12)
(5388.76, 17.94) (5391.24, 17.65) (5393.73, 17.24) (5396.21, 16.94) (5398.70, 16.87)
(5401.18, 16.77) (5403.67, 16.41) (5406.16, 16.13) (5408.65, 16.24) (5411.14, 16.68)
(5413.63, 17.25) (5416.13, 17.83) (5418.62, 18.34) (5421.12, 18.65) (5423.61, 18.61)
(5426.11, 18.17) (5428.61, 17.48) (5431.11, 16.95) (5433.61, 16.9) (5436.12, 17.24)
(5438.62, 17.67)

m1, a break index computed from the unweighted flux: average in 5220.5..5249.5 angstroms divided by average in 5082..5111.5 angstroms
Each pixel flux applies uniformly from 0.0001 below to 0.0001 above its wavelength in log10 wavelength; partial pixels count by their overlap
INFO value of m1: 1.4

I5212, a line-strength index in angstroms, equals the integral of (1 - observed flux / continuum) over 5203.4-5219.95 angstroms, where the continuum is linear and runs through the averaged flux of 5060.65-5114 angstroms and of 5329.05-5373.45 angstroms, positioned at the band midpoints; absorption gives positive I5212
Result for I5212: 1.9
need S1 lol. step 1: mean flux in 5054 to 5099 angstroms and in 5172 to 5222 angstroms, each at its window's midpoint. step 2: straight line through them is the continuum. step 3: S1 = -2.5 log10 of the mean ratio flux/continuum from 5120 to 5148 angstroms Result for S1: 0.038 mag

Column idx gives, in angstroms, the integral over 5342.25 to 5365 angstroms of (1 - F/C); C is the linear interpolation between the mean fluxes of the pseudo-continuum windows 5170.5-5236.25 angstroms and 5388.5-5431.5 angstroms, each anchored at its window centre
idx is -2.3 angstroms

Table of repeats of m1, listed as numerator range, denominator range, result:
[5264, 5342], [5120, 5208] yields 1.49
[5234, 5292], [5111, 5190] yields 1.49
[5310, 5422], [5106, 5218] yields 1.53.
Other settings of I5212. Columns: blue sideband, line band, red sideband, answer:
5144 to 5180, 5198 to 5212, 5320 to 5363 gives 0.4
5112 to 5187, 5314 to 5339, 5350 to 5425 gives -0.9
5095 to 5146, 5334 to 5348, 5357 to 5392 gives 0.4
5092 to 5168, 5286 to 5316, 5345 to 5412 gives -2.6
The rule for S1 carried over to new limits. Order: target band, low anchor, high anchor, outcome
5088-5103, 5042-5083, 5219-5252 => 0.08 mag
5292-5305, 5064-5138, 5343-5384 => -0.01 mag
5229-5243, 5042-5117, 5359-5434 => -0.12 mag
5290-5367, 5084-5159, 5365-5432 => -0.06 mag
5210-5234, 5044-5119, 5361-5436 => -0.04 mag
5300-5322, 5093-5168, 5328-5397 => -0.07 mag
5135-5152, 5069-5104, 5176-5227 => 0.07 mag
